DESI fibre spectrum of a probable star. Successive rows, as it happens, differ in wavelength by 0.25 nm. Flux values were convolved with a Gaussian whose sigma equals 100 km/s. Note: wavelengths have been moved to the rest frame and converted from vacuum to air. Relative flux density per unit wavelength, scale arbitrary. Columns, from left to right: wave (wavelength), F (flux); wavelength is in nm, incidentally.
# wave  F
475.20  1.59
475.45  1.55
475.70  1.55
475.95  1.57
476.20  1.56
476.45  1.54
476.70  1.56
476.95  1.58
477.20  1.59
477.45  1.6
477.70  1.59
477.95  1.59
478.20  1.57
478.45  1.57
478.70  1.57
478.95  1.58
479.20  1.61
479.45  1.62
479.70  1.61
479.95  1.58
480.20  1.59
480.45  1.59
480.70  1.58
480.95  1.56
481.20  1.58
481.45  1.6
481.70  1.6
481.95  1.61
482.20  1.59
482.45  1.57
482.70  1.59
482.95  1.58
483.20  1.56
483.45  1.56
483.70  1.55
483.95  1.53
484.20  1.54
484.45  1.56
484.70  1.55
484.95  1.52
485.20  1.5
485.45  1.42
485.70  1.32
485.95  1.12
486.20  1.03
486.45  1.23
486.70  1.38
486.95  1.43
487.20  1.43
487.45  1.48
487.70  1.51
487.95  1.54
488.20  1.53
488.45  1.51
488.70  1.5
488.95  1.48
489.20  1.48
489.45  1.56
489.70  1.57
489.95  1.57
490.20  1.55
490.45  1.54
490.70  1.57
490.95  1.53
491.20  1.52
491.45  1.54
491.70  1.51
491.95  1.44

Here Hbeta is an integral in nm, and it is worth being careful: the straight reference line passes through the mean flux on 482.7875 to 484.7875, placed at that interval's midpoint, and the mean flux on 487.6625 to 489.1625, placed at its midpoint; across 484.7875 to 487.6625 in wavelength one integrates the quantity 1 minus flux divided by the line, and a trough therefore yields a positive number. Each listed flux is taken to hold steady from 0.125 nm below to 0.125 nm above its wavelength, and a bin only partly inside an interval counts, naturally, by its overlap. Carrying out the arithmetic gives 0.32 nm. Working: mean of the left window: 1.55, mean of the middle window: 1.36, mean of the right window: 1.51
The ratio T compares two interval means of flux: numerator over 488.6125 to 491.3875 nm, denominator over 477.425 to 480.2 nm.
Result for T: 1.0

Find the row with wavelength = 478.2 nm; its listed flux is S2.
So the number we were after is 1.57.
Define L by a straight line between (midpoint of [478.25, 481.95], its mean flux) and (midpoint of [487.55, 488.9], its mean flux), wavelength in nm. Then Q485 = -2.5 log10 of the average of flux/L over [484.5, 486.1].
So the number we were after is 0.10 mag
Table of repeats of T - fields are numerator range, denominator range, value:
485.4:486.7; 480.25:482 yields 0.77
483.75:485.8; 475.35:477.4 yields 0.96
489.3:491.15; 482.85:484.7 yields 1.00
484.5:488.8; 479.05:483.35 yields 0.89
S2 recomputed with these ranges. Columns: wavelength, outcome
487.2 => 1.43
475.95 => 1.57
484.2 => 1.54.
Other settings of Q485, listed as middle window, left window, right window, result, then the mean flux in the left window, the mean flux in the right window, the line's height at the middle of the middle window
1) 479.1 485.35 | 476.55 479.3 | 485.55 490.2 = -0.04 mag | 1.58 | 1.43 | 1.52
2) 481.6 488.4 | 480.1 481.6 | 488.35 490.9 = 0.06 mag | 1.58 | 1.53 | 1.56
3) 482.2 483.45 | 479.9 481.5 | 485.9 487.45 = -0.07 mag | 1.58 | 1.29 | 1.48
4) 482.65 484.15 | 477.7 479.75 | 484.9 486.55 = -0.12 mag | 1.59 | 1.3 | 1.39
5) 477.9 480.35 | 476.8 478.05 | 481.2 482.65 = 0.00 mag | 1.59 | 1.59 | 1.59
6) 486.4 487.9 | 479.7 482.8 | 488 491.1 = 0.09 mag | 1.59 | 1.53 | 1.55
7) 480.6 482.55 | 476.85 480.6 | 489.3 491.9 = -0.01 mag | 1.59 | 1.54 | 1.58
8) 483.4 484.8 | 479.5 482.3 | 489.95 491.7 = 0.02 mag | 1.59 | 1.54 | 1.57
